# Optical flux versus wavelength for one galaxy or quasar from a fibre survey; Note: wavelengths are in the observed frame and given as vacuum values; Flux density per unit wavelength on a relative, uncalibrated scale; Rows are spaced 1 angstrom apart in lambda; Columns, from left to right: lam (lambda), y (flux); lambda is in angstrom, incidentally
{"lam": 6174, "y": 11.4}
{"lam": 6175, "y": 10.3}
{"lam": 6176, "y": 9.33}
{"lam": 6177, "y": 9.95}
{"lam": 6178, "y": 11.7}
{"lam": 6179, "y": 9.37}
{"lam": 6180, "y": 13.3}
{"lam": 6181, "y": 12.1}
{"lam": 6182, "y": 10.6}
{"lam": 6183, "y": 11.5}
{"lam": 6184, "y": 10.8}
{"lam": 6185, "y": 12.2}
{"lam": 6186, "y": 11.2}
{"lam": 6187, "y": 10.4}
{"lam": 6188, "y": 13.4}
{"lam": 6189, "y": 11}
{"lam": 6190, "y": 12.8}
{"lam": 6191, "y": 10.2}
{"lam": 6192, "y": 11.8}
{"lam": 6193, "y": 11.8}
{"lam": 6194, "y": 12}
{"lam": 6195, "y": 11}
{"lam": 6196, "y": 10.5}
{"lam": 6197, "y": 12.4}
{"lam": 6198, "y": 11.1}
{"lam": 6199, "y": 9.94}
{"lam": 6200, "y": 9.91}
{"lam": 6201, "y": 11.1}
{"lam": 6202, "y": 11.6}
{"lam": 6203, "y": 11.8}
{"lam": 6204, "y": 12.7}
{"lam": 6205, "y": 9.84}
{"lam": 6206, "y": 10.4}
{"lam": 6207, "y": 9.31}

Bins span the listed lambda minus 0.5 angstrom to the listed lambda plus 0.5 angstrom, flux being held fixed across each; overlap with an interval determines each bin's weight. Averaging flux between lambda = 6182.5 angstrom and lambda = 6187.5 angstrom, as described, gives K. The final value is 11.2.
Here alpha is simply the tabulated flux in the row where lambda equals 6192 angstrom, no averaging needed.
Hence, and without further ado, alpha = 11.8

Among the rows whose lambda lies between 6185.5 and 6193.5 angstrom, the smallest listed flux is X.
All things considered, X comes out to 10.2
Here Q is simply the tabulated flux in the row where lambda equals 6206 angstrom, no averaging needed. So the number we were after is 10.4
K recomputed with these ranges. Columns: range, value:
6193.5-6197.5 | 11.5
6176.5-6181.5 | 11.3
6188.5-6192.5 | 11.4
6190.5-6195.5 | 11.4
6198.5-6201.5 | 10.3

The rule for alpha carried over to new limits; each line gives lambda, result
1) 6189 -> 11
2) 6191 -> 10.2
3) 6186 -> 11.2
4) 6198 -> 11.1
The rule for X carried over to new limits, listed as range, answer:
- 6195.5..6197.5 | 10.5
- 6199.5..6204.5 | 9.91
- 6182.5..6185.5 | 10.8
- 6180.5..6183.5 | 10.6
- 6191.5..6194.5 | 11.8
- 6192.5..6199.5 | 9.94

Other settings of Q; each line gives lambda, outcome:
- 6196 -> 10.5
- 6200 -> 9.91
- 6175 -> 10.3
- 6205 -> 9.84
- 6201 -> 11.1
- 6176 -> 9.33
